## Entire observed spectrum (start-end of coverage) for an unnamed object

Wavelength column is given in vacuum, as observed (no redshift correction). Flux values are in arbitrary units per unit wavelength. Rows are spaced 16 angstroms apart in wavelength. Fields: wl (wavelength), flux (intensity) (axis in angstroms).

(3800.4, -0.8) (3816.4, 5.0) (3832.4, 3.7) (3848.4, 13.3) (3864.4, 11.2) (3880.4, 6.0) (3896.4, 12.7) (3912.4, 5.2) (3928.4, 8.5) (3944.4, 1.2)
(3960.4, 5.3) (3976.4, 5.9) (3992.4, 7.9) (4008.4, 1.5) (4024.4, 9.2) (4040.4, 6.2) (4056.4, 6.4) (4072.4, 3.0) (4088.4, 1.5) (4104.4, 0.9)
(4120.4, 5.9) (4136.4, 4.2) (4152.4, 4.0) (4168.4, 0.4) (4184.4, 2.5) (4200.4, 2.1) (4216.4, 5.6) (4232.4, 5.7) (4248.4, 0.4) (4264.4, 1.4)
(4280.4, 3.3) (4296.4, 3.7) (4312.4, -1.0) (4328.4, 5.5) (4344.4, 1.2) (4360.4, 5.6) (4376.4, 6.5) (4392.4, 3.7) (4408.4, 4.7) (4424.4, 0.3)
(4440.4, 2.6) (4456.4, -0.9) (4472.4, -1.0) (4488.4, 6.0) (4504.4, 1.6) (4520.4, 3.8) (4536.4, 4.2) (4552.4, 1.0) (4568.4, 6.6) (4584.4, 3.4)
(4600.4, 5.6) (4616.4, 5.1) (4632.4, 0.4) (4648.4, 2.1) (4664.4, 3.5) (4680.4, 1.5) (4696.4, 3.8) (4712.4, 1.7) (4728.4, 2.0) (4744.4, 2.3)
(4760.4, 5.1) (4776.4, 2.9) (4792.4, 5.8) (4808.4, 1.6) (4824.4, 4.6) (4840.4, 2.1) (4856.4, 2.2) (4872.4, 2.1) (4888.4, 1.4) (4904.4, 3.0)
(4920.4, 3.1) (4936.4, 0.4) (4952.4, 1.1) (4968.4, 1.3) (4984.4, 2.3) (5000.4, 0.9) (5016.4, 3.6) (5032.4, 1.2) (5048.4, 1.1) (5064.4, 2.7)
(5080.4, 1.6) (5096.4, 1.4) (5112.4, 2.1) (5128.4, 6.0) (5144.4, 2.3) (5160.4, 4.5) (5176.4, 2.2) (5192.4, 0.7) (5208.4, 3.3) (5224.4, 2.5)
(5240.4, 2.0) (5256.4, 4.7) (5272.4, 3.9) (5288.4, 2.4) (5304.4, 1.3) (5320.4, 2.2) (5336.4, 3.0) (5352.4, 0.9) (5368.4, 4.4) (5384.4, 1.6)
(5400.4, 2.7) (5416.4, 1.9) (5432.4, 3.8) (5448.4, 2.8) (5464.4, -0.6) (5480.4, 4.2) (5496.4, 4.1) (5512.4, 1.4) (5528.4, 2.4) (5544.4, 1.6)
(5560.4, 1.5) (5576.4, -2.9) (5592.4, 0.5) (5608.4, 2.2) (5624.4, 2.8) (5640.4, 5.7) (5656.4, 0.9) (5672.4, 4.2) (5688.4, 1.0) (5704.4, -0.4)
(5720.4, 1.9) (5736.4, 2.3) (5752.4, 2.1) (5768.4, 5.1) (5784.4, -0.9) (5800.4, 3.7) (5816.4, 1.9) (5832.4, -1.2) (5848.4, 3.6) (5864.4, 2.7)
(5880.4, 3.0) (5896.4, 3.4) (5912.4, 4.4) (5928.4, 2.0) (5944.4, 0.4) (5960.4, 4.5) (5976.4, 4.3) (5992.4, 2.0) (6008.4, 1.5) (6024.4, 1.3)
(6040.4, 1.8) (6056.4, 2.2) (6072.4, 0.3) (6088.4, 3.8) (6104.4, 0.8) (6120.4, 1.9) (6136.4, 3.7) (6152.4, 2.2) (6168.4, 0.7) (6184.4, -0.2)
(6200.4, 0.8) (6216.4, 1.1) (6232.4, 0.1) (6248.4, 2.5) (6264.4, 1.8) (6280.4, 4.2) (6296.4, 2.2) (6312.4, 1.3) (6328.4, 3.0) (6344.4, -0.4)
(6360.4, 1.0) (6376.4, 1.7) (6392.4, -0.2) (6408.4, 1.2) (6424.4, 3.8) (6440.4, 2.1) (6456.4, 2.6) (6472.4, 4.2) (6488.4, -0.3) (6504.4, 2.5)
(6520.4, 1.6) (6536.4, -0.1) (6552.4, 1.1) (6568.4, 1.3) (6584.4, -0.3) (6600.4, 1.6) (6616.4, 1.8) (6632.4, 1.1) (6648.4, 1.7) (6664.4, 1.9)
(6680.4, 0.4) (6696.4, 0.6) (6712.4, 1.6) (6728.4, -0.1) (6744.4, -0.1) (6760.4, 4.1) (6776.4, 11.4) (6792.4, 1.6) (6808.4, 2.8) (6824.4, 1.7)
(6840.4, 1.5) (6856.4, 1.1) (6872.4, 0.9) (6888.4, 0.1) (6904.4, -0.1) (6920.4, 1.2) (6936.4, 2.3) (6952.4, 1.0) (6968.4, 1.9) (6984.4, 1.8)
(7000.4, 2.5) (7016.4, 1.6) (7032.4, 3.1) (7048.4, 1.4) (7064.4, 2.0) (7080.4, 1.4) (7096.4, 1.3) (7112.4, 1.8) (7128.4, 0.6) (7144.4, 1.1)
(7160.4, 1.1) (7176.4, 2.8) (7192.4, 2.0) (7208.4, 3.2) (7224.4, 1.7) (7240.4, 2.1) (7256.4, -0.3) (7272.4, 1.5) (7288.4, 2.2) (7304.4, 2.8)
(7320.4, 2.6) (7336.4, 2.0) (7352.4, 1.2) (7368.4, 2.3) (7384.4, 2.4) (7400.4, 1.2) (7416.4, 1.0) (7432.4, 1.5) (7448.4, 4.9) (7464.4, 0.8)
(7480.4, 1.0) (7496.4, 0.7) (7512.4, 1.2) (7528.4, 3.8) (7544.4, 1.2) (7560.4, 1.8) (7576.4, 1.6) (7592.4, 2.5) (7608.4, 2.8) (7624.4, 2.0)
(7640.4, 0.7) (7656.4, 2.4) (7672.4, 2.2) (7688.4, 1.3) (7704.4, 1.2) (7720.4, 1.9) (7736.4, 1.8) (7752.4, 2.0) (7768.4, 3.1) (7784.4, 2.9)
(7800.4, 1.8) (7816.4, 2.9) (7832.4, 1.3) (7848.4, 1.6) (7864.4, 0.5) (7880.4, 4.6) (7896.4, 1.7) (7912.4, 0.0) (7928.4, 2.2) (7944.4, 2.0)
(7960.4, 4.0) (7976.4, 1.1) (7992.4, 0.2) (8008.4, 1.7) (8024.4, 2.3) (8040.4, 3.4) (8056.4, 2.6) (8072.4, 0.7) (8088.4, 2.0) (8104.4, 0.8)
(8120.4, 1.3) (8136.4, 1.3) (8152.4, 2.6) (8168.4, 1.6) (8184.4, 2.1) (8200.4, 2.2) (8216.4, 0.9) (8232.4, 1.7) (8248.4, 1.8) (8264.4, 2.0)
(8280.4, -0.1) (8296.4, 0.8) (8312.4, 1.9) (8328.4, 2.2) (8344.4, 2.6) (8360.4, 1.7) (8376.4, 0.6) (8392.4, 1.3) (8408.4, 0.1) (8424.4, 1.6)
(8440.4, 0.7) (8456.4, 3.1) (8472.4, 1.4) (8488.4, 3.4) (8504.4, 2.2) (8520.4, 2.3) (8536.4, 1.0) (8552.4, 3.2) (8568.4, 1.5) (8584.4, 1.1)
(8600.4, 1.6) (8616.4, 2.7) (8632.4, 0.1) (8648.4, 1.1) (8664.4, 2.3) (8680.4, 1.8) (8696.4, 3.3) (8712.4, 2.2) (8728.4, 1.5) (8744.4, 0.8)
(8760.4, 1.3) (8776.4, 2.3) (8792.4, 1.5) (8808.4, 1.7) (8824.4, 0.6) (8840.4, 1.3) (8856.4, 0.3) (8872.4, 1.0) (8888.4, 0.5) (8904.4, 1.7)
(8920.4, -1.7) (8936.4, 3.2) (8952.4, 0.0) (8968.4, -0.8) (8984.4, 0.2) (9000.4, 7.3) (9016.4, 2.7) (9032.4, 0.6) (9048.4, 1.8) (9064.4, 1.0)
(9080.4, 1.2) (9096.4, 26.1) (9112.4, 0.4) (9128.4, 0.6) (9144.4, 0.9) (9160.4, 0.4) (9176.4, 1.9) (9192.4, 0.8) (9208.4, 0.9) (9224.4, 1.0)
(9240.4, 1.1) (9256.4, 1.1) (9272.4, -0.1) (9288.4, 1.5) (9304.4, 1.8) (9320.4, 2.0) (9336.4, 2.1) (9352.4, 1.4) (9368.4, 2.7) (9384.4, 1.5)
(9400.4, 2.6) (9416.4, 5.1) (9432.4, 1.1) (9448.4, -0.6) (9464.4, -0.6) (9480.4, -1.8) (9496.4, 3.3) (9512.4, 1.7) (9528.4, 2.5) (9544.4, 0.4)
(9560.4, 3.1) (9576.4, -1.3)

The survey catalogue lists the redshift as 0.82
